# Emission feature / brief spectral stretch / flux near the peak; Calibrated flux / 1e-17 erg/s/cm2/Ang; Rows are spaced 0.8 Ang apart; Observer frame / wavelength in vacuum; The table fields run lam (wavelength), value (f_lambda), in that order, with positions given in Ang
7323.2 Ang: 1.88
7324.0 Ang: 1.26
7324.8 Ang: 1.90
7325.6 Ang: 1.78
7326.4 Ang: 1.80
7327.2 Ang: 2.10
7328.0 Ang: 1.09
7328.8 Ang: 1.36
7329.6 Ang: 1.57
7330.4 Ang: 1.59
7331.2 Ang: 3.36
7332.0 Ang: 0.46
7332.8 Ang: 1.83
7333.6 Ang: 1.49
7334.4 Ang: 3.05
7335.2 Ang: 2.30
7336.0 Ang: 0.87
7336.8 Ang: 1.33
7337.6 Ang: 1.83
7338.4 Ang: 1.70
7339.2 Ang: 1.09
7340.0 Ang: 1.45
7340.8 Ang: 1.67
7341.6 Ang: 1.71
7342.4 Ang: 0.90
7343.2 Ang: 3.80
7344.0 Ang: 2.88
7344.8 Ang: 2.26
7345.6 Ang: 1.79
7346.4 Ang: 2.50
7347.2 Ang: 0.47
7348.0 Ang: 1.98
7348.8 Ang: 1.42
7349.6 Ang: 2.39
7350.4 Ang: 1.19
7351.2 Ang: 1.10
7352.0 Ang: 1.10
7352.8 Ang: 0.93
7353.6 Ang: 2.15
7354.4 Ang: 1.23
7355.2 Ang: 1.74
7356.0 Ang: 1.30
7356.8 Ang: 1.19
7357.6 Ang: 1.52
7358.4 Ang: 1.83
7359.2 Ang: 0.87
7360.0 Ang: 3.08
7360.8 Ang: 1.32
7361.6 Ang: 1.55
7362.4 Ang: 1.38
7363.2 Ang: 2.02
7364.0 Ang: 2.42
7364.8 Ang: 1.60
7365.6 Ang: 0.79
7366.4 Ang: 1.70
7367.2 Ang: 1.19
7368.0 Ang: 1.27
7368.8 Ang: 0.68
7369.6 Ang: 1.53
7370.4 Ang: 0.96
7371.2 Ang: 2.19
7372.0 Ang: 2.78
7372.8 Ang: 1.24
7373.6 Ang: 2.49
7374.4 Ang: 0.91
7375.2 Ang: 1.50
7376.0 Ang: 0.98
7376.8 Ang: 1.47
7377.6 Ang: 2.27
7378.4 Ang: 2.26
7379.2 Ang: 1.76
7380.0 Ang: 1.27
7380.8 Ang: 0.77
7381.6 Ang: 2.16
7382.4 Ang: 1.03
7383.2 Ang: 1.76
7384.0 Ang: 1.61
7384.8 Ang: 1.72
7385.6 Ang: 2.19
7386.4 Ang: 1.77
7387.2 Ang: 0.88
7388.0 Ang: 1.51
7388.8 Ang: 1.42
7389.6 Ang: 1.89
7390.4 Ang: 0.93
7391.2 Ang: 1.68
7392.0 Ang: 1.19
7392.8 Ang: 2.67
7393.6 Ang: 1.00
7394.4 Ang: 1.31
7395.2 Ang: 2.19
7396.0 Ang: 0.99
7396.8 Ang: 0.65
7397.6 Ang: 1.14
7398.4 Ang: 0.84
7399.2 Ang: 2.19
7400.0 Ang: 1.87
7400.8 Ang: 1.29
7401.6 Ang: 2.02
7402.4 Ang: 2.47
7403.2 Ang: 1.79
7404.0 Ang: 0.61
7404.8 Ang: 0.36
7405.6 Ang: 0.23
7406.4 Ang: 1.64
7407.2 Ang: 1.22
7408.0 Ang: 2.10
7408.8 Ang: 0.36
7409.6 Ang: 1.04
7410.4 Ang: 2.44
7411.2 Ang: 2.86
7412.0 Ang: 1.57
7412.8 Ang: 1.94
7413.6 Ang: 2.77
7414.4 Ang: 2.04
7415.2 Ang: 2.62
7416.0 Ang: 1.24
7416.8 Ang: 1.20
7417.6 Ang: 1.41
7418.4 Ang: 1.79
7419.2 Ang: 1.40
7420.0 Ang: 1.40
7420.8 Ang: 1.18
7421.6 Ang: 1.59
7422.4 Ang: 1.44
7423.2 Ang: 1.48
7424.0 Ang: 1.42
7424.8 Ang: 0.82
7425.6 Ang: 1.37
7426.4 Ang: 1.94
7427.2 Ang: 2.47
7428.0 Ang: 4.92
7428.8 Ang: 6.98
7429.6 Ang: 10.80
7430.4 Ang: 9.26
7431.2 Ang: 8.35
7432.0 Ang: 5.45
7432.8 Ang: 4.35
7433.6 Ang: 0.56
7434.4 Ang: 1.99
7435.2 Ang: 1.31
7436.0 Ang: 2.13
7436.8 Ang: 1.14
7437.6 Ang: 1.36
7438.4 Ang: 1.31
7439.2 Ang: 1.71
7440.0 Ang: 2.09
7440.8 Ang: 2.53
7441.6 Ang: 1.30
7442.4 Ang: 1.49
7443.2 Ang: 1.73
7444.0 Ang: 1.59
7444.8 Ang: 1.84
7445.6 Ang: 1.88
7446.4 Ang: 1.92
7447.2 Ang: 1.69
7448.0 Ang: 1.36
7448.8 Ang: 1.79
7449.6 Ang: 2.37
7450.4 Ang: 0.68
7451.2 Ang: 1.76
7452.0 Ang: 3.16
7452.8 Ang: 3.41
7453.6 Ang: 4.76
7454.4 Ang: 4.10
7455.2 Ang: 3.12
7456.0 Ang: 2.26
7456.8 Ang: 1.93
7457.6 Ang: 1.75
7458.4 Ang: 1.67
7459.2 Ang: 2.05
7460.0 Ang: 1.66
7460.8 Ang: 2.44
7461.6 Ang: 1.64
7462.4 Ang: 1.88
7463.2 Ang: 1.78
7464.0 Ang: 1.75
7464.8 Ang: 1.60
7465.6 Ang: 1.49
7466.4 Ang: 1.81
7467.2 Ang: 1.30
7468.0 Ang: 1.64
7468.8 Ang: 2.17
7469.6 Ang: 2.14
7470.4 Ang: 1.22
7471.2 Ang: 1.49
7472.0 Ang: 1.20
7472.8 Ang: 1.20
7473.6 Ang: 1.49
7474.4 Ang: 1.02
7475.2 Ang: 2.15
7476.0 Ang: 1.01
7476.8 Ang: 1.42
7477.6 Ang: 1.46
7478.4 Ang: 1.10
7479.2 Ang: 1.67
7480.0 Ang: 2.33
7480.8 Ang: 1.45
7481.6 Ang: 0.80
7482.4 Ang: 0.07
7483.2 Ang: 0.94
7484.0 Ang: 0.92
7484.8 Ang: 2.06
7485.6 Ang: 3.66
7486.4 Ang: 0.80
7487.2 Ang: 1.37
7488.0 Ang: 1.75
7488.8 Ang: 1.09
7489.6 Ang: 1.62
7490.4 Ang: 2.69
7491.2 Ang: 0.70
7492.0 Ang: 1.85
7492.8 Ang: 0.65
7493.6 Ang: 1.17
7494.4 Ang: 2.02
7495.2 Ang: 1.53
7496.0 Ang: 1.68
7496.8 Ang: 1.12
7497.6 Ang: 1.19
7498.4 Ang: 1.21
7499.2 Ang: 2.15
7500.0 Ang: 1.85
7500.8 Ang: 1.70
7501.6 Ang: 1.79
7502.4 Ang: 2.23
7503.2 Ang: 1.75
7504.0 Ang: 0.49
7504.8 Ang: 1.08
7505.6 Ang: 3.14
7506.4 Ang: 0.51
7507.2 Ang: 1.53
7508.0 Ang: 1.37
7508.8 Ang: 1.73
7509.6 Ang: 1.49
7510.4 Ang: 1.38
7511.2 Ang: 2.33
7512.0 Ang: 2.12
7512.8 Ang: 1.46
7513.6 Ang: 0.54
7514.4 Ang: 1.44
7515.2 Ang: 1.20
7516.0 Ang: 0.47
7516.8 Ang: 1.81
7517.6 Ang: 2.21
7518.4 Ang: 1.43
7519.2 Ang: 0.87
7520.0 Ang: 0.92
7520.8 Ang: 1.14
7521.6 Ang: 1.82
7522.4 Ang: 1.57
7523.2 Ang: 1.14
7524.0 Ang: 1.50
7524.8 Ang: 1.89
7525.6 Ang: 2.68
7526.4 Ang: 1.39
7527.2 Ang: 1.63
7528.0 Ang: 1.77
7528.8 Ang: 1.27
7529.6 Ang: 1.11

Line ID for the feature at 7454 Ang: [N II] 6583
